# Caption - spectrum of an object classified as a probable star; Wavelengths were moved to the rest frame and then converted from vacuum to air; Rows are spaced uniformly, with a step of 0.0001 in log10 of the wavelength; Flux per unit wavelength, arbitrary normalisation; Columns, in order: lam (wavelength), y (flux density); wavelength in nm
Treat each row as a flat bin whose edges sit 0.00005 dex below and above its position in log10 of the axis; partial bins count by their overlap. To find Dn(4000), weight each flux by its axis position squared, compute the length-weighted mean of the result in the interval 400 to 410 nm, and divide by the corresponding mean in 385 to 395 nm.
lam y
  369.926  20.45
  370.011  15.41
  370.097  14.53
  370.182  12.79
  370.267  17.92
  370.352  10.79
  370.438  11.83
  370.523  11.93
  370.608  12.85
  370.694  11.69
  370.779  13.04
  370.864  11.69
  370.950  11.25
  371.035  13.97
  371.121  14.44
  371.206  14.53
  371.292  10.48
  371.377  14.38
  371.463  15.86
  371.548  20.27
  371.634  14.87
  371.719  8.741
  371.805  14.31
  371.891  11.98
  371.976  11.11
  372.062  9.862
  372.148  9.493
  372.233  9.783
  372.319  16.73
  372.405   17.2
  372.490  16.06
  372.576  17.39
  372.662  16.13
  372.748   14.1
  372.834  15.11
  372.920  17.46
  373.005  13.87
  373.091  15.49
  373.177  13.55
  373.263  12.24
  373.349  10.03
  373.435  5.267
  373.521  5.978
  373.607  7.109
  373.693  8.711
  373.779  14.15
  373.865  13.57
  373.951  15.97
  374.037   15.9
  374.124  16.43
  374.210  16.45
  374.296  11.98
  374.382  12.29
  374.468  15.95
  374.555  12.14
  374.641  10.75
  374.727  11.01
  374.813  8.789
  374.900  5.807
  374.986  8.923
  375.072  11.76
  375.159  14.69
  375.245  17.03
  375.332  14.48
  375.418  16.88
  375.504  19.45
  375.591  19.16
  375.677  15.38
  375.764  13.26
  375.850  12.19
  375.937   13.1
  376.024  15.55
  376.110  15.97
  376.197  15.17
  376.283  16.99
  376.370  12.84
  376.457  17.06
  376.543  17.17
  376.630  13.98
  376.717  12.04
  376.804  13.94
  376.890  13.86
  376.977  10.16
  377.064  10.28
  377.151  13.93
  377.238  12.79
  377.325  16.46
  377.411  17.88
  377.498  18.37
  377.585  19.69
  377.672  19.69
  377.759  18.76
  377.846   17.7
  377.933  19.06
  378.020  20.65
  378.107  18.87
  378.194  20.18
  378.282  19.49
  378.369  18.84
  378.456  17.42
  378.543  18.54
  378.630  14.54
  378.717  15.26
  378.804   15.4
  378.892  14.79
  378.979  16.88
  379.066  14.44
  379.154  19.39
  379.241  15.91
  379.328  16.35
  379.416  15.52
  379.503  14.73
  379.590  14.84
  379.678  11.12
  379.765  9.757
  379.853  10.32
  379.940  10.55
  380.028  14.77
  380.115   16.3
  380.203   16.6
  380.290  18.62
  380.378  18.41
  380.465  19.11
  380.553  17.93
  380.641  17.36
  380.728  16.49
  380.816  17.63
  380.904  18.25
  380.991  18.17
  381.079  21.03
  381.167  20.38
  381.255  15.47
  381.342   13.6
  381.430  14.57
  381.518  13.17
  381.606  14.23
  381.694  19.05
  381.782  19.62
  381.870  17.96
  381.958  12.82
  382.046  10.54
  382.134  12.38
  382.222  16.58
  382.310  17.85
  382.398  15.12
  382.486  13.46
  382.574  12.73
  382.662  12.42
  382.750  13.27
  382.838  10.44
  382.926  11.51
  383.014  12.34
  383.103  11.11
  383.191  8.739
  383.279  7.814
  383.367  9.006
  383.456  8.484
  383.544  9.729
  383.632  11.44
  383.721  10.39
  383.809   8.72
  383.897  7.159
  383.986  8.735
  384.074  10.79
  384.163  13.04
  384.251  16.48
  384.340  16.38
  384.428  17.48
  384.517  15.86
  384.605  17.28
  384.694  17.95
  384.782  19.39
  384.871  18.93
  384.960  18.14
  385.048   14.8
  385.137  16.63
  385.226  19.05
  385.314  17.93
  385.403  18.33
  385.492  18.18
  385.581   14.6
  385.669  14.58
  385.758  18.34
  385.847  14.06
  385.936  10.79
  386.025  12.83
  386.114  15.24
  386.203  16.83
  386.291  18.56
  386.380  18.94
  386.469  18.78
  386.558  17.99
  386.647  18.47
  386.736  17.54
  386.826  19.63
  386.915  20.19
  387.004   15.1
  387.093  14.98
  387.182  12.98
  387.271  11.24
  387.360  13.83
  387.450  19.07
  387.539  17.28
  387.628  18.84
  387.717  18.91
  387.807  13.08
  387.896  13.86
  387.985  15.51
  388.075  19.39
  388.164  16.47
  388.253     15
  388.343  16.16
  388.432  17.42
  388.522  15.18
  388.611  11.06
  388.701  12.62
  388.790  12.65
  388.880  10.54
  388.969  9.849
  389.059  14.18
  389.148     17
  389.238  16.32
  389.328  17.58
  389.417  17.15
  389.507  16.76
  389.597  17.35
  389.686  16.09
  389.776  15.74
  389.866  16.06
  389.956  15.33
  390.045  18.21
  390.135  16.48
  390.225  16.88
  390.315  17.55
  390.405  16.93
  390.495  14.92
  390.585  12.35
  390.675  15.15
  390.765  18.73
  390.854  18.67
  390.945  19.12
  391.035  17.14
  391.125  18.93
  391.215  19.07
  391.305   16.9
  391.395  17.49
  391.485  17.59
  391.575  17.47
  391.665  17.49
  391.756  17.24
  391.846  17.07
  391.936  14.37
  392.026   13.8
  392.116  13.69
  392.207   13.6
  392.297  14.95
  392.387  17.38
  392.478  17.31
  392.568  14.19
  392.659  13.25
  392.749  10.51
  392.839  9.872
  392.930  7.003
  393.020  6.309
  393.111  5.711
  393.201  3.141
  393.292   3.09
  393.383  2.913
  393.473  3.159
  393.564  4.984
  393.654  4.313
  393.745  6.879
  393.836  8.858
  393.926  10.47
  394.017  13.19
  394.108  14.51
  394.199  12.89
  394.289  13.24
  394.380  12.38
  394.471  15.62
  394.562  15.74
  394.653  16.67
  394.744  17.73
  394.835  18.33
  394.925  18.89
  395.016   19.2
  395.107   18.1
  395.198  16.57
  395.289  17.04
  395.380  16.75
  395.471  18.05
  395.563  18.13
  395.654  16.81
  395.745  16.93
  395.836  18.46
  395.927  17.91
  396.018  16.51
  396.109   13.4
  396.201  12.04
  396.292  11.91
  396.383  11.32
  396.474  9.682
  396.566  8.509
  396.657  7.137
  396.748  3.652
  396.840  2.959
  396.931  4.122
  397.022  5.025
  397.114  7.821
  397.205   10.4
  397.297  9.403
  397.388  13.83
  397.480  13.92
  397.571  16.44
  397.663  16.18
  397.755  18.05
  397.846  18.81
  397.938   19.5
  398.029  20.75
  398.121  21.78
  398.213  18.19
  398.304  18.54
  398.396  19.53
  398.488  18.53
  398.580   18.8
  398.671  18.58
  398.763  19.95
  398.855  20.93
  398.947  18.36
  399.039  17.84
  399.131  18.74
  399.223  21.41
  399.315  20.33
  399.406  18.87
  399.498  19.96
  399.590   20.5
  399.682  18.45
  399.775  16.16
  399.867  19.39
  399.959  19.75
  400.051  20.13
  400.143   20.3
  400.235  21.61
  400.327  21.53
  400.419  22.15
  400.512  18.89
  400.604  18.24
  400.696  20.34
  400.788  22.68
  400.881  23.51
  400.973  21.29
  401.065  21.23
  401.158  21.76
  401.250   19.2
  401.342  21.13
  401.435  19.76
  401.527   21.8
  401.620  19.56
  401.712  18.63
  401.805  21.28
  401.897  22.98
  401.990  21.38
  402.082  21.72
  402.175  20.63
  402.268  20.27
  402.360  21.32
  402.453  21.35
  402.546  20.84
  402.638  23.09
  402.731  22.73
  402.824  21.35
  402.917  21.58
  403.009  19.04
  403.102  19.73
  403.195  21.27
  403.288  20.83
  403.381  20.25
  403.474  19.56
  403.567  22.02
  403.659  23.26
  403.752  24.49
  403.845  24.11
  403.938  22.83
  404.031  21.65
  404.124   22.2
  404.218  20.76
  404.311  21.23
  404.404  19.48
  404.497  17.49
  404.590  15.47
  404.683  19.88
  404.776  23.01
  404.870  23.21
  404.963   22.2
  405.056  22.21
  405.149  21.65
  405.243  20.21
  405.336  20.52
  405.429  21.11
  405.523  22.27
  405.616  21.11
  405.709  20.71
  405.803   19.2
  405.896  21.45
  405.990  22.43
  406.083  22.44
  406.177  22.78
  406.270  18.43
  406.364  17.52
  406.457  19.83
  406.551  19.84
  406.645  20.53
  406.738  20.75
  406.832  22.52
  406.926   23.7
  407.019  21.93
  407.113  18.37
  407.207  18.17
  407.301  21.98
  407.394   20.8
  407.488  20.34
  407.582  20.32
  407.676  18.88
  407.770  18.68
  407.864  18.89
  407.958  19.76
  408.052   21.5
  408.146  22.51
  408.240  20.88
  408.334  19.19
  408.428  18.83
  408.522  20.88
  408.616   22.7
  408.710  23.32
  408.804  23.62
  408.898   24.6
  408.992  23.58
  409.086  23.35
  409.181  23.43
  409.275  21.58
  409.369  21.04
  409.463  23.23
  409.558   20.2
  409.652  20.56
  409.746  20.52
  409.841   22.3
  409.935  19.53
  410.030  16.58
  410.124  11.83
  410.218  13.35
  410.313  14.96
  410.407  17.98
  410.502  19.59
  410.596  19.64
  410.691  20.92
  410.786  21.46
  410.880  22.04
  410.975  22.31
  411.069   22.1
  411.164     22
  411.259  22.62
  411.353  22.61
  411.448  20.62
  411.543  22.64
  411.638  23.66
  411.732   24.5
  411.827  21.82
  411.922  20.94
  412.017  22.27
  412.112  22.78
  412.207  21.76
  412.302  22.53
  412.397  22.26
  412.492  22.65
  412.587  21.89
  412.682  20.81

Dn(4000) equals 1.54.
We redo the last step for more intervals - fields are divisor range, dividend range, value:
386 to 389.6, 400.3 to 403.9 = 1.43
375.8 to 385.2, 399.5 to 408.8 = 1.56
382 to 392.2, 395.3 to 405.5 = 1.31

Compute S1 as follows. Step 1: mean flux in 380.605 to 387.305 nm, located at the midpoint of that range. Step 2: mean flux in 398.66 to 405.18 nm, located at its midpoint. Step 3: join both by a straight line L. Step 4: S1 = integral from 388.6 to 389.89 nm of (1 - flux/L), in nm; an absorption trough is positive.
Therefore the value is 0.15 nm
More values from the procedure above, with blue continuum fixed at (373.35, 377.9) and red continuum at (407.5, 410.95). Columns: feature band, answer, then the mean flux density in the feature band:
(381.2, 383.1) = 0.119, 14.2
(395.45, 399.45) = 0.653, 15.2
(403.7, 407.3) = -0.253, 21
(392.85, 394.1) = 0.781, 6.51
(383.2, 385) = 0.289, 13.1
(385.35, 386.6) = -0.031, 16.3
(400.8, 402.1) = -0.156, 21.1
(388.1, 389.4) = 0.148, 14.6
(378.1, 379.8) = -0.180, 16.1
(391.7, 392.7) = 0.111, 15.2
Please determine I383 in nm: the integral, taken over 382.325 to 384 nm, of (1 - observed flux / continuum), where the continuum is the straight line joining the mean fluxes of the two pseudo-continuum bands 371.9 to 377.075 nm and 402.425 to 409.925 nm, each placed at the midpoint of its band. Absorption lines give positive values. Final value 0.51 nm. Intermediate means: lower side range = 13.4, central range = 10.8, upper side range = 21.1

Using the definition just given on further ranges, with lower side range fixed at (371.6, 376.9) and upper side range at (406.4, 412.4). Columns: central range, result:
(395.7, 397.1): 0.583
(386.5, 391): 0.143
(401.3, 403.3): -0.167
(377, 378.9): -0.391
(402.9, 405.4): -0.168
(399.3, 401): -0.113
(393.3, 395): 0.582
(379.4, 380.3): 0.059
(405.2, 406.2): -0.057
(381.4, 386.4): 0.412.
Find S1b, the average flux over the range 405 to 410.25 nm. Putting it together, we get 20.7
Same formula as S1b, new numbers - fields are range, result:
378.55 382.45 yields 15.8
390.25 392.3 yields 16.6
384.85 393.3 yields 15.5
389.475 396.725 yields 14.1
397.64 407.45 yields 20.6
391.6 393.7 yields 10.7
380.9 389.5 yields 15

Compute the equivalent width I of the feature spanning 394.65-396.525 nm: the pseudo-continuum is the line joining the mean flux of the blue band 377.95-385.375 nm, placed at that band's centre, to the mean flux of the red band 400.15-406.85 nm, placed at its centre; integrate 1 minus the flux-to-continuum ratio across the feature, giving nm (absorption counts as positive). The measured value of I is 0.27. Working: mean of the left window 15.1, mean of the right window 21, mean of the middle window 16.2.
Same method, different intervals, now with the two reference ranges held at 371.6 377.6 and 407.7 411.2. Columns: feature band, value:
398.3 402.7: -0.366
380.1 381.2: -0.252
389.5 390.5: 0.005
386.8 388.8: 0.065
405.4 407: -0.091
